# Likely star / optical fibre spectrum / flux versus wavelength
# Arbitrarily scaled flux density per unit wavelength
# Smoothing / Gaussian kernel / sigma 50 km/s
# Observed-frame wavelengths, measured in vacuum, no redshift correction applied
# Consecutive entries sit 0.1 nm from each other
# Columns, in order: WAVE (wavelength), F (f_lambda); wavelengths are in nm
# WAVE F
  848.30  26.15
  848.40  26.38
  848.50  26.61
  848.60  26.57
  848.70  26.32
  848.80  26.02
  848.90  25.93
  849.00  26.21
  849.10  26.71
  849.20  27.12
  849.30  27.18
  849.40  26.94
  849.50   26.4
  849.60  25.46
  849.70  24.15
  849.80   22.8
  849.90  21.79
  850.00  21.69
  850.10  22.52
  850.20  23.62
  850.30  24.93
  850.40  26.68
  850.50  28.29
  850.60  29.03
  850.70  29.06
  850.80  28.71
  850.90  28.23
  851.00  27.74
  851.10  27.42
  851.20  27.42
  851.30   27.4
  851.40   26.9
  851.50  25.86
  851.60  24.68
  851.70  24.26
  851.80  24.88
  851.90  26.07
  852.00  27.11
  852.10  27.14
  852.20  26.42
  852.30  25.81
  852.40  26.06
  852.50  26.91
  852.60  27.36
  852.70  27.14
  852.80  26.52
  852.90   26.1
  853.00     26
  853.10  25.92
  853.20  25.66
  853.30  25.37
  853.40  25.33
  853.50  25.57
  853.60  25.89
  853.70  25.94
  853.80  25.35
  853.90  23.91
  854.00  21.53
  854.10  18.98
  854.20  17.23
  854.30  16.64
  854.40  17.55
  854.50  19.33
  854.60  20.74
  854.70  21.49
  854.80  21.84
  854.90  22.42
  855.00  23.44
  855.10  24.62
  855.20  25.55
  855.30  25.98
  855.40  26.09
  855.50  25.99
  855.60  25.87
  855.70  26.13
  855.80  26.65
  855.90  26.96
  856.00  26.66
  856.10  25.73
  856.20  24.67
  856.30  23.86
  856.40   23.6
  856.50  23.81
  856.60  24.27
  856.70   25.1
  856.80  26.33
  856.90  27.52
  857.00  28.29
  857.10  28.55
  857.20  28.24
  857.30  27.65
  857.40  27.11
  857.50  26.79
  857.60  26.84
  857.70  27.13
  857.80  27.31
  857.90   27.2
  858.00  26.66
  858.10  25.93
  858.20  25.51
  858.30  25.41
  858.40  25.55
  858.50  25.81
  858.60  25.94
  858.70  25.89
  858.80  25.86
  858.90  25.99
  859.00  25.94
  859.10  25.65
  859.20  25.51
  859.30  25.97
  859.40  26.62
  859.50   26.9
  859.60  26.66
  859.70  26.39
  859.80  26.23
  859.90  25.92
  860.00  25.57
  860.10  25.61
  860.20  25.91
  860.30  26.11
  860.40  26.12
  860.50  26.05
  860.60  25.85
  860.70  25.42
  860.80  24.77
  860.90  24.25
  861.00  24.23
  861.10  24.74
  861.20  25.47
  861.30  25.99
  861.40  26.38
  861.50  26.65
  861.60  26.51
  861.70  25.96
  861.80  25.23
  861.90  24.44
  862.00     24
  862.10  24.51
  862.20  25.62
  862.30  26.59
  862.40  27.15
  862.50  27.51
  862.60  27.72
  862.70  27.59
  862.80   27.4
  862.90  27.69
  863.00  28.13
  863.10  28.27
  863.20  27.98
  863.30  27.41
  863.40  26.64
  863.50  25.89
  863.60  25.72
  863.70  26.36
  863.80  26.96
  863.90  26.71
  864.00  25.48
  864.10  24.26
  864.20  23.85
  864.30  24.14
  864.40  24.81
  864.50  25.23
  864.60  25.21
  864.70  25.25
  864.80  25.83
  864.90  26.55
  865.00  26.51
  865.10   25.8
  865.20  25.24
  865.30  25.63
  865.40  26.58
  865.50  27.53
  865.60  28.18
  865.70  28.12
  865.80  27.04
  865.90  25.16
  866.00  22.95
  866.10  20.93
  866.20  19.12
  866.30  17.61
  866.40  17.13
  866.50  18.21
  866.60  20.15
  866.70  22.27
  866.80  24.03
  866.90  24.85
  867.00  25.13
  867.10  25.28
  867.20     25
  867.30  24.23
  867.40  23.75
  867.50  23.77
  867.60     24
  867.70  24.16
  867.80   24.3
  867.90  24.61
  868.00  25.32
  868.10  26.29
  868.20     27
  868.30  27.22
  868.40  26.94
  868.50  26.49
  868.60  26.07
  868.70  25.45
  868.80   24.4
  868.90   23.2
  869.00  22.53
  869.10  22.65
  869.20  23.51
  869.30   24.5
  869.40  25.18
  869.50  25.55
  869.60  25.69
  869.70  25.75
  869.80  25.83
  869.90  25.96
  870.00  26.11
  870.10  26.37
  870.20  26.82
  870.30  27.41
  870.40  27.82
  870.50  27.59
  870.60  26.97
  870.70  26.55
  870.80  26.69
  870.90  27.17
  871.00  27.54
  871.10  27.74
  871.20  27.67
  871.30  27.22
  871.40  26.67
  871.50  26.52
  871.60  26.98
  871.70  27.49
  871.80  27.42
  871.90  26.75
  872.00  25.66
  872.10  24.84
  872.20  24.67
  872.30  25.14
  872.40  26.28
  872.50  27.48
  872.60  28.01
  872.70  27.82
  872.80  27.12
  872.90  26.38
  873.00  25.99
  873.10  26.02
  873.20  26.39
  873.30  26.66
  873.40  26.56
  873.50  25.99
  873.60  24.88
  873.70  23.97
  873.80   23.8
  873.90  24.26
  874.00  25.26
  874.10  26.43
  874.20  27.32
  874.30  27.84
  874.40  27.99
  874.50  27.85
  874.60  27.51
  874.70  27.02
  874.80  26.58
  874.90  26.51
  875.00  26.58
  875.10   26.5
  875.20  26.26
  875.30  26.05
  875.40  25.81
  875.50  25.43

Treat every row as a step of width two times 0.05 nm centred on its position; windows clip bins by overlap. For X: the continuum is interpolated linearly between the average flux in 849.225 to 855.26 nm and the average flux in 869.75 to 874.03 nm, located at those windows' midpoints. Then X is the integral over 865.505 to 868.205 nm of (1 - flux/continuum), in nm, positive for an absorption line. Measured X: 0.25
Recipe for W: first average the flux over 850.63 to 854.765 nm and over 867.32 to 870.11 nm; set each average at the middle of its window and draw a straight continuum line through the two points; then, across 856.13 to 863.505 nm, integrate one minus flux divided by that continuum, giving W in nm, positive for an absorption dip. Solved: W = -0.34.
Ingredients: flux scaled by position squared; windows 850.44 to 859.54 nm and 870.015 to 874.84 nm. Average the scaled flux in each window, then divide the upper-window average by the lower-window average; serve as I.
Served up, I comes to 1.1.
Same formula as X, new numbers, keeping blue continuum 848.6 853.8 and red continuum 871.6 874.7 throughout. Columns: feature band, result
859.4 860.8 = 0.01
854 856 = 0.25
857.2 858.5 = -0.02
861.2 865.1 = 0.01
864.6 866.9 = 0.20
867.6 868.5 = 0.02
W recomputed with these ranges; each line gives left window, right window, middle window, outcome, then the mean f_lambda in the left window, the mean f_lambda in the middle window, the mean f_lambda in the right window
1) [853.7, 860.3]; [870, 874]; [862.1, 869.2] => 0.21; 25.1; 25.1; 26.5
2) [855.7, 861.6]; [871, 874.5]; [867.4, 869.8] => 0.12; 26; 25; 26.4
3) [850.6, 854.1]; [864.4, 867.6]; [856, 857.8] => -0.05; 26.2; 26.2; 24.1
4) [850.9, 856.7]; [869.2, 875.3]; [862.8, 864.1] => -0.06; 24.8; 26.9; 26.4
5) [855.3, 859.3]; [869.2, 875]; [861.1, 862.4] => 0.03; 26.1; 25.6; 26.4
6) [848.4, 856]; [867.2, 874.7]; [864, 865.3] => 0.02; 25.2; 25.2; 26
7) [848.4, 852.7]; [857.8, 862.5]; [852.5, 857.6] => 0.25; 26.2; 24.7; 25.8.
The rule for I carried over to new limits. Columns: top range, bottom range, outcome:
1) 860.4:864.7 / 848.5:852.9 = 1.02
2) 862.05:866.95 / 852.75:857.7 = 1.04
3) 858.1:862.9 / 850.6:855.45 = 1.06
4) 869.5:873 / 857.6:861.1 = 1.06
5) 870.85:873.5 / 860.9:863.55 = 1.04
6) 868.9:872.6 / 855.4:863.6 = 1.03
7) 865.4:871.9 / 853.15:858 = 1.05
